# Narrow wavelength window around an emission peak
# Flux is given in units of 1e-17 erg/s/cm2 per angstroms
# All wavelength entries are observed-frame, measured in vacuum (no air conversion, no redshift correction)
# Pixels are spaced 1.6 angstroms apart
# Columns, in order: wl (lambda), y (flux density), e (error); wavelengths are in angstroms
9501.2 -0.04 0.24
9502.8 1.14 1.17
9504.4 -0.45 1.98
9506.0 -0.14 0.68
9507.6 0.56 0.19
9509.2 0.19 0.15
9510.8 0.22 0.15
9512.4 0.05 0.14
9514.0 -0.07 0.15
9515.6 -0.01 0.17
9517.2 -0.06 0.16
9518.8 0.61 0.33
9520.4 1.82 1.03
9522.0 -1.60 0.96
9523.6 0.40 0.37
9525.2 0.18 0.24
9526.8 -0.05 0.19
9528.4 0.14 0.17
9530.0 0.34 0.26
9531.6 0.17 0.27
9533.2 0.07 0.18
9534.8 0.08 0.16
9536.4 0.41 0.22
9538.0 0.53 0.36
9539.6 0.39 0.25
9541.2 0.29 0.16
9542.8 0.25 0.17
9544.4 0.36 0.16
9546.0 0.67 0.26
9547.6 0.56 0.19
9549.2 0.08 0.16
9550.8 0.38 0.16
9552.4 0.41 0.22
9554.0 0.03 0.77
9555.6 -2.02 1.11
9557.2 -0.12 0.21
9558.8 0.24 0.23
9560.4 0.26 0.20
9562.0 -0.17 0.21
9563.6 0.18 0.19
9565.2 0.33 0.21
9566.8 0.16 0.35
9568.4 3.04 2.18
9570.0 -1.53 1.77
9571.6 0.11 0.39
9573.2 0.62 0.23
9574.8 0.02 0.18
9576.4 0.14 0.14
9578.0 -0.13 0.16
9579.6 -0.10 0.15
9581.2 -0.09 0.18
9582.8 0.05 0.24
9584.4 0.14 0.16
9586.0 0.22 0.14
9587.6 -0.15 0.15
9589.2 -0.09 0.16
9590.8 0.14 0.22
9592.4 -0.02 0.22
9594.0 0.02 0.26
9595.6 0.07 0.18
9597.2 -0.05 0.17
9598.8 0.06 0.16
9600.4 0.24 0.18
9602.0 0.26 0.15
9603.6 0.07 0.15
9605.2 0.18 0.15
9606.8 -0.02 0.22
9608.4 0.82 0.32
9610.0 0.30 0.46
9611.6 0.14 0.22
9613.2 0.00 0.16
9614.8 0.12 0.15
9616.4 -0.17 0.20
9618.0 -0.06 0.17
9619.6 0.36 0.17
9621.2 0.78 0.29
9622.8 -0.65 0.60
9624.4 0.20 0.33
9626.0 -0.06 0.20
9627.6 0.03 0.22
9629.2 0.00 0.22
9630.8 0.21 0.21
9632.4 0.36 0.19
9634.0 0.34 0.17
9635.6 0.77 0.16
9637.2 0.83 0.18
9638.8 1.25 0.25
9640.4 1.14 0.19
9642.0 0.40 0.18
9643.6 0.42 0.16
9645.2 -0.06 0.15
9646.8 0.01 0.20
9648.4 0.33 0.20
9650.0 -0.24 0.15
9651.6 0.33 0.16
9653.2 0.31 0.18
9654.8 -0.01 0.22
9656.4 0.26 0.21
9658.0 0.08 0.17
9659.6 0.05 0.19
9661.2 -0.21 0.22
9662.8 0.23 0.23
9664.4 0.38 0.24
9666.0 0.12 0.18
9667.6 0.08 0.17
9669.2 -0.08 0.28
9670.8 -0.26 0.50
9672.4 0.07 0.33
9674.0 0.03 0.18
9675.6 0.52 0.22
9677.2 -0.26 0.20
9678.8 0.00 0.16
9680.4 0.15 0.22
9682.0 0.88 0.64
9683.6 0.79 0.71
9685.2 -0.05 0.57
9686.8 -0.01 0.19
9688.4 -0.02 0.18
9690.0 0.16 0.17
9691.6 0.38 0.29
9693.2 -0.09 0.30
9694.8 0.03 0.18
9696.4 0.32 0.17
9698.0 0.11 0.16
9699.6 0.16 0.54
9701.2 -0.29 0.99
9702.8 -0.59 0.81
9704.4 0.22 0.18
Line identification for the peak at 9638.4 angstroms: [O III] 5007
